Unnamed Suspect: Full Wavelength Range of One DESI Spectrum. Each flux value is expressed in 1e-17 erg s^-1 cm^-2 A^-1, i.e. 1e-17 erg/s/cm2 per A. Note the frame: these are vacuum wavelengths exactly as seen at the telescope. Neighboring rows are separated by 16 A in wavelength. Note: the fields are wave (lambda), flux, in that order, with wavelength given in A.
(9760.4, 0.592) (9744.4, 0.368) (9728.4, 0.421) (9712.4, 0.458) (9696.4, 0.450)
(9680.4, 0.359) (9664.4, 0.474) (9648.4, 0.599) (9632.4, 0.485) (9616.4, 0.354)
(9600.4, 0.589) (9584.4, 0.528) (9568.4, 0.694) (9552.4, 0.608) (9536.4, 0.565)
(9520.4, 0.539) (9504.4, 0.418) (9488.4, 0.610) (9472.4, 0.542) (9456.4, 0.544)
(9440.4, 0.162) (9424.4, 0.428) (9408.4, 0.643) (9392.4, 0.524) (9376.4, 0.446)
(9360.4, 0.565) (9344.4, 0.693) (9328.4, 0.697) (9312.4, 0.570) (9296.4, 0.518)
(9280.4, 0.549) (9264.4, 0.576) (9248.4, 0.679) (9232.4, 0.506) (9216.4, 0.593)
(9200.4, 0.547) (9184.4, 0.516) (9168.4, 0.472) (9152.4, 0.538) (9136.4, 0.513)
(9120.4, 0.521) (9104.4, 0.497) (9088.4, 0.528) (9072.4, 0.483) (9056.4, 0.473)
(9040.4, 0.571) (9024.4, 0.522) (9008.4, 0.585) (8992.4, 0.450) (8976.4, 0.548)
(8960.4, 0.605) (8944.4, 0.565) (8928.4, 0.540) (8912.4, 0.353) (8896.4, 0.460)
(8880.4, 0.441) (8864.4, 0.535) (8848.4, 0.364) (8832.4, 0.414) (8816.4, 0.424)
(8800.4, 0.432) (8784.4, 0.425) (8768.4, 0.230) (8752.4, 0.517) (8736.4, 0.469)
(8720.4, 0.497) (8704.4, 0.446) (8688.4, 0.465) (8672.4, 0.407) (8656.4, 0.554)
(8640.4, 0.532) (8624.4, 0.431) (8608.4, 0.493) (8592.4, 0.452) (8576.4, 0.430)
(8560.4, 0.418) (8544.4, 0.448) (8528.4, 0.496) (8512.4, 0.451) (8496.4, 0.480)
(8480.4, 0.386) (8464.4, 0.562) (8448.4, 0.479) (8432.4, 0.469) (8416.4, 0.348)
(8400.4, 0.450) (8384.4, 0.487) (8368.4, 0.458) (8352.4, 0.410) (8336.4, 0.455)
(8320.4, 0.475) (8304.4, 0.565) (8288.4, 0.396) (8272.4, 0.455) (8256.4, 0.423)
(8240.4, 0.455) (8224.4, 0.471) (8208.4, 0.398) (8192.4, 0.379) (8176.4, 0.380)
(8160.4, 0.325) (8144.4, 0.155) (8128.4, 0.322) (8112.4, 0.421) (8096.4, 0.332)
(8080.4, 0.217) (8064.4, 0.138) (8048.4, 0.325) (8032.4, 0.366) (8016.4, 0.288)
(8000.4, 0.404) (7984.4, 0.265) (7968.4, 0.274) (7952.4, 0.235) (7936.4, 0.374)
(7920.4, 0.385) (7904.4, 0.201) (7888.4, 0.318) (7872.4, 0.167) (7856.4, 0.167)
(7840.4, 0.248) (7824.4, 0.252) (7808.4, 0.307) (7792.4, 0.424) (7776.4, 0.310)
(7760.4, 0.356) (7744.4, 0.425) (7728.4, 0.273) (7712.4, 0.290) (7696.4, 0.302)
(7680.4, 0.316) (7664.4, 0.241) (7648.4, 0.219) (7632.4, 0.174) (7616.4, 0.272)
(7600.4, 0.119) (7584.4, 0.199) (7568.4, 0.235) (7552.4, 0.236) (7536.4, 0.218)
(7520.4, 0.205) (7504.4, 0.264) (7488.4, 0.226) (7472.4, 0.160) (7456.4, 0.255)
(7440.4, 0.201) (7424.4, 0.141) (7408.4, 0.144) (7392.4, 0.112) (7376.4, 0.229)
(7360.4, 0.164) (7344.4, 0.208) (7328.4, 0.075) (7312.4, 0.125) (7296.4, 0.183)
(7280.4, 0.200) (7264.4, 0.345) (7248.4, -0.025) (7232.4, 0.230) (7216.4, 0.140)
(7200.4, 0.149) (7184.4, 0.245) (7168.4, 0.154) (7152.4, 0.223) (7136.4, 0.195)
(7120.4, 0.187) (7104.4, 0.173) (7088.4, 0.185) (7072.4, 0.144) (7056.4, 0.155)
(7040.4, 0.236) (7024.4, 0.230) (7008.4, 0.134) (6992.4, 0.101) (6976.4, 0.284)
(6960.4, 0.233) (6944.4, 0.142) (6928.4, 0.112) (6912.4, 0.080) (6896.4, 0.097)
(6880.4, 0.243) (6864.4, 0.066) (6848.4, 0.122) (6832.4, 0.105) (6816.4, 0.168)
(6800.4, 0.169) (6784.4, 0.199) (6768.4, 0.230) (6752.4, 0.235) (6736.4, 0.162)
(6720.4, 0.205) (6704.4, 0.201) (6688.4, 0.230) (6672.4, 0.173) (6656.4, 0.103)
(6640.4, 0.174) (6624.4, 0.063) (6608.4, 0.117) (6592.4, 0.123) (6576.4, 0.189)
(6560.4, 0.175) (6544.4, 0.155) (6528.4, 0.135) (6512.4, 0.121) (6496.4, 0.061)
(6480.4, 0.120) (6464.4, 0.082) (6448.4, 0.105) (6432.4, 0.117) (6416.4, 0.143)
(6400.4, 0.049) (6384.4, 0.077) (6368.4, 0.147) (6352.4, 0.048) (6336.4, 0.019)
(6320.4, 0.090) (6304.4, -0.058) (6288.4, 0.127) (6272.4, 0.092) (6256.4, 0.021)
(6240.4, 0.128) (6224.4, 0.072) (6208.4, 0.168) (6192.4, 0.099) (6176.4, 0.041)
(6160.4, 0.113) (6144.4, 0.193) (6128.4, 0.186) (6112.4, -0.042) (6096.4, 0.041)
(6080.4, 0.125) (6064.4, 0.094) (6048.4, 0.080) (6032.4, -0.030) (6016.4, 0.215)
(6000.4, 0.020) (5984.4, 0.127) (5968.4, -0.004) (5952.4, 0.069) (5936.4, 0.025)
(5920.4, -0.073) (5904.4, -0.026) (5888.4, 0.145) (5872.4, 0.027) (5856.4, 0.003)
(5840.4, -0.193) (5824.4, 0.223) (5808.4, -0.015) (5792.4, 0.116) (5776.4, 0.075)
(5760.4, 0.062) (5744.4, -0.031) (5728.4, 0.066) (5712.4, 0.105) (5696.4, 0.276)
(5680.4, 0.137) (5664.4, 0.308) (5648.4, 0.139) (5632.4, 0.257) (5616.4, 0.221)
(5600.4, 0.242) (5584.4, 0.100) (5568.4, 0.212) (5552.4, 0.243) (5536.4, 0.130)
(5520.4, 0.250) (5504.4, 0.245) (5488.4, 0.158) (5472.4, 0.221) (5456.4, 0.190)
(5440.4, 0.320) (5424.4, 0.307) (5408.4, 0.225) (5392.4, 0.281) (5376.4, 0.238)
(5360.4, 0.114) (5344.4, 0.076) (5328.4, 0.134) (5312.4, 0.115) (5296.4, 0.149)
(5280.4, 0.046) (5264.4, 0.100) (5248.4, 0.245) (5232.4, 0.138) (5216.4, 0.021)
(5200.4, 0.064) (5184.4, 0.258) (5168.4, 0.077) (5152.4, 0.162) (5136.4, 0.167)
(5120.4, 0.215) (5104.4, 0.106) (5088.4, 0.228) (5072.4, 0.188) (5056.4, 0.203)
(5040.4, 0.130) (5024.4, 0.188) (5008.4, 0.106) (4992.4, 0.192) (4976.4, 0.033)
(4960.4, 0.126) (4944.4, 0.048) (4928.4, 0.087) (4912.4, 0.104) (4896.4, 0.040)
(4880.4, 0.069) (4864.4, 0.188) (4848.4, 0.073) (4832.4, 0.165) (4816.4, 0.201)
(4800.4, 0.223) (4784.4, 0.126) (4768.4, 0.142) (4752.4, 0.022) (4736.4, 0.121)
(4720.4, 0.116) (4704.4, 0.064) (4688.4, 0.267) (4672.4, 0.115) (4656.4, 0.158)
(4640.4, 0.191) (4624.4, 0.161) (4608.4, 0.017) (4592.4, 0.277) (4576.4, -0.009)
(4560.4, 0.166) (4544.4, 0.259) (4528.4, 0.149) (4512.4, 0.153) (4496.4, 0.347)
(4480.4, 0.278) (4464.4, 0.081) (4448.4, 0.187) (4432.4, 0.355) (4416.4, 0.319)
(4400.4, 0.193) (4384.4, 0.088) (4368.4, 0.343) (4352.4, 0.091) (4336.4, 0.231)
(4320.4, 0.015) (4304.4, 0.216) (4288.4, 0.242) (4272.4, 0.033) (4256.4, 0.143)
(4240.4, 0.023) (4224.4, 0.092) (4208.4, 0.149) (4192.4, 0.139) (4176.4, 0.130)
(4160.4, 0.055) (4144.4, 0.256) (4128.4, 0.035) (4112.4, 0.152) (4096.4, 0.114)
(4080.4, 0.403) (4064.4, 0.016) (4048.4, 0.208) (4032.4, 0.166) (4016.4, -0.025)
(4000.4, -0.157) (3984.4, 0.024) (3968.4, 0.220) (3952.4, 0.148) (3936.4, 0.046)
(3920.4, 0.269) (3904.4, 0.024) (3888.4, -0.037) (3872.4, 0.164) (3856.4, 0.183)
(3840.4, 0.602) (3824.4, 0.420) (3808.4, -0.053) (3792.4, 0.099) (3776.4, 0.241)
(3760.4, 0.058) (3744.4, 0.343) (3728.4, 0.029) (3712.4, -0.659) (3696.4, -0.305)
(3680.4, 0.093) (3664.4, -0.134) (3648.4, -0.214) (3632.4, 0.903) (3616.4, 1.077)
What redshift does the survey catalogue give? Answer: 1.05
